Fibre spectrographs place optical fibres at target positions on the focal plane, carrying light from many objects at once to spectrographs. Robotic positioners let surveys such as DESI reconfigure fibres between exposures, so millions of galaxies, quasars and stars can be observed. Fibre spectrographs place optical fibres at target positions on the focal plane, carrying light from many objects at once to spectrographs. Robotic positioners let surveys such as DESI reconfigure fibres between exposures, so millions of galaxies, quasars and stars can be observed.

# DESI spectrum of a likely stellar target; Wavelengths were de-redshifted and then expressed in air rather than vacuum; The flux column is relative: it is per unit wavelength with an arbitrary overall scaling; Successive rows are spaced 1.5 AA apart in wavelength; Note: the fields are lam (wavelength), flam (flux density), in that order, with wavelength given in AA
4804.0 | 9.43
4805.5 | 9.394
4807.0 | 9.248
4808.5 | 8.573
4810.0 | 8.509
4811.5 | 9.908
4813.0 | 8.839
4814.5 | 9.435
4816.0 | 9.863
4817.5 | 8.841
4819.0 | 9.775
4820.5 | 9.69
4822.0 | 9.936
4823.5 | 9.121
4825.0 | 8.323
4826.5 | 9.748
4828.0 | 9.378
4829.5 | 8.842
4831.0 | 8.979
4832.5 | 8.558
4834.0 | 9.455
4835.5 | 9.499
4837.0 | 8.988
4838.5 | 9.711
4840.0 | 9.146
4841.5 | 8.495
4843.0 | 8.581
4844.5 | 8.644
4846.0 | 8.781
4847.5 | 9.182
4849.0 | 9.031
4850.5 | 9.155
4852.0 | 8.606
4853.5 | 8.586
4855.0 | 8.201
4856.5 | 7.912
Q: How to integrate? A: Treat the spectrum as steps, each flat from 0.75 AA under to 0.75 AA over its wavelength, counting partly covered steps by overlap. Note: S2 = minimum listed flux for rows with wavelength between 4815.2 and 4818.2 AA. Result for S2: 8.841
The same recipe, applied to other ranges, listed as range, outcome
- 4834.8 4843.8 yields 8.495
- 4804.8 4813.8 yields 8.509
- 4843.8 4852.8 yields 8.606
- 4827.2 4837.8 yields 8.558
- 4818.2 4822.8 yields 9.69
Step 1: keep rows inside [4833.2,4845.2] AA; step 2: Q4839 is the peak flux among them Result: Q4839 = 9.711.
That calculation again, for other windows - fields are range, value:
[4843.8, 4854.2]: 9.182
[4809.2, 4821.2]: 9.908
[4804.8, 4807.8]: 9.394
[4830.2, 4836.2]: 9.499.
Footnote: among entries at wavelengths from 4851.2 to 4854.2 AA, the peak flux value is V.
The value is 8.606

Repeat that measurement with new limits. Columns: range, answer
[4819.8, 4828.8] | 9.936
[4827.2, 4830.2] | 9.378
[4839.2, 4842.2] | 9.146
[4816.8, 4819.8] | 9.775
